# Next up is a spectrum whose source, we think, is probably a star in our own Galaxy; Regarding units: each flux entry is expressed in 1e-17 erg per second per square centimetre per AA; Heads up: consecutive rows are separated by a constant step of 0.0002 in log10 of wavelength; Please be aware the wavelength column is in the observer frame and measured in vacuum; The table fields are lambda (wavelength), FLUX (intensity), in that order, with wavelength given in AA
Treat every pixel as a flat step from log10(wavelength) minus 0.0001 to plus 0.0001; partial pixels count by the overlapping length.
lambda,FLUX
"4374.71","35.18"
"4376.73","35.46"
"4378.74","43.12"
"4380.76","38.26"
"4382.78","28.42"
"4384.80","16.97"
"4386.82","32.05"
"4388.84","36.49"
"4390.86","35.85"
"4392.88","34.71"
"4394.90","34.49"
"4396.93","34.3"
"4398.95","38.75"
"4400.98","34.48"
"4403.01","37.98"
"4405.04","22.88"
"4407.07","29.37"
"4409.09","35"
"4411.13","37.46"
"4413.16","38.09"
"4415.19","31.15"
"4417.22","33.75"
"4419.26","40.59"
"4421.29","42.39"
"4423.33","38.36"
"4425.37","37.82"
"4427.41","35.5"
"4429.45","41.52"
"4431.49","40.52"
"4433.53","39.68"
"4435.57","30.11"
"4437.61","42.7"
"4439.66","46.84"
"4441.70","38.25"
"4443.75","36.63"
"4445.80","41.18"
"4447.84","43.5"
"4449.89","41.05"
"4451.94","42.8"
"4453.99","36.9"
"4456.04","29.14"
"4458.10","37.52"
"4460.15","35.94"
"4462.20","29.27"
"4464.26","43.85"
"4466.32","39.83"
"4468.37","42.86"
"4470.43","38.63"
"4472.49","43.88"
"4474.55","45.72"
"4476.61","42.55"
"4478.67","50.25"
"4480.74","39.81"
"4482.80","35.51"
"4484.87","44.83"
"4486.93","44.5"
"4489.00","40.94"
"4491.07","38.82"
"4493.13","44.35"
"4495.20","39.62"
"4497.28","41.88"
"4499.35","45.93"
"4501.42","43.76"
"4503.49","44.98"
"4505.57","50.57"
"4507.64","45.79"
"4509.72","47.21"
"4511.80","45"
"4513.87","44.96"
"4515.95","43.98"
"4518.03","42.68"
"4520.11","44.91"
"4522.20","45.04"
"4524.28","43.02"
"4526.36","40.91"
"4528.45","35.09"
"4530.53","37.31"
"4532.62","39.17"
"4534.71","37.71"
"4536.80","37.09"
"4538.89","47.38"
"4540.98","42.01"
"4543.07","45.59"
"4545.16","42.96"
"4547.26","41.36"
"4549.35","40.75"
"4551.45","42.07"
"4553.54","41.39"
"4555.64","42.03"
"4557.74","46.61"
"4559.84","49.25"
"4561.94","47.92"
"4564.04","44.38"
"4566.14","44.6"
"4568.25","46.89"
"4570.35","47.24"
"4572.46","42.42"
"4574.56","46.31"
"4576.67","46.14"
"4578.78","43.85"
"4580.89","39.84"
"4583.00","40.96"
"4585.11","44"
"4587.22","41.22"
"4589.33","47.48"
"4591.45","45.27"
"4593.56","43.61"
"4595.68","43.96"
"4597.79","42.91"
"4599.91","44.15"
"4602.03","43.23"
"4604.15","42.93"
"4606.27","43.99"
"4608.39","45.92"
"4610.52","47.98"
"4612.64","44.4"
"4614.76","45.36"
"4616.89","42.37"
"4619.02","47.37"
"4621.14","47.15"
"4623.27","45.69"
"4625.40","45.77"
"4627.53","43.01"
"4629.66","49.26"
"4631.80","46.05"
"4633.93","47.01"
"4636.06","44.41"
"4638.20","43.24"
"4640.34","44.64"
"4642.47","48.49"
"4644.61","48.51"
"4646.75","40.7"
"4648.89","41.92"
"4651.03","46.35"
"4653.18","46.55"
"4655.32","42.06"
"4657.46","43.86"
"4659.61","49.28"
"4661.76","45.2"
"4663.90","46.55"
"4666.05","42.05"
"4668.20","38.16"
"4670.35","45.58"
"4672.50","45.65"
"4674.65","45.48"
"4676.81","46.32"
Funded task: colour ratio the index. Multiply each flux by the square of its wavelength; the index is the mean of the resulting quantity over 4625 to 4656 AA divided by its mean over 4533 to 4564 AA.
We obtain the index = 1.1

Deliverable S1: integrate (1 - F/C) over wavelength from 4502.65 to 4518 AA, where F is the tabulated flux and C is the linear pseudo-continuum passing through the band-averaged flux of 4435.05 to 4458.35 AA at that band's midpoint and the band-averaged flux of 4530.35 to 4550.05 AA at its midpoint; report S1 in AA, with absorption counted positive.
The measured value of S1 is -1.99 AA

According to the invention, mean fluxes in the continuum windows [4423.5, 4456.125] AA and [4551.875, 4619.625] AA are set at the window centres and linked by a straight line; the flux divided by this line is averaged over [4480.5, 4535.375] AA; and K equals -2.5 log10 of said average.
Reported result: -0.023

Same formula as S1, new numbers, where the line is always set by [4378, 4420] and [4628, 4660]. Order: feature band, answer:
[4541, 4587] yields -2.7 AA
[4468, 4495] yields -3.3 AA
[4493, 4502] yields -1.0 AA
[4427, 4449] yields -2.5 AA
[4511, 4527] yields -1.8 AA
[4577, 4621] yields -0.9 AA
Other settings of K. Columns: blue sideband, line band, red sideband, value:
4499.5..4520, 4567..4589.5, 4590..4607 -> 0.00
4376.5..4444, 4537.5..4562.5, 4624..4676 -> -0.07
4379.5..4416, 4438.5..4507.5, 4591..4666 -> -0.12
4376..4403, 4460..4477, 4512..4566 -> -0.05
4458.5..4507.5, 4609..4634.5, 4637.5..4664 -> -0.03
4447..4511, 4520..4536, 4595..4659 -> 0.07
